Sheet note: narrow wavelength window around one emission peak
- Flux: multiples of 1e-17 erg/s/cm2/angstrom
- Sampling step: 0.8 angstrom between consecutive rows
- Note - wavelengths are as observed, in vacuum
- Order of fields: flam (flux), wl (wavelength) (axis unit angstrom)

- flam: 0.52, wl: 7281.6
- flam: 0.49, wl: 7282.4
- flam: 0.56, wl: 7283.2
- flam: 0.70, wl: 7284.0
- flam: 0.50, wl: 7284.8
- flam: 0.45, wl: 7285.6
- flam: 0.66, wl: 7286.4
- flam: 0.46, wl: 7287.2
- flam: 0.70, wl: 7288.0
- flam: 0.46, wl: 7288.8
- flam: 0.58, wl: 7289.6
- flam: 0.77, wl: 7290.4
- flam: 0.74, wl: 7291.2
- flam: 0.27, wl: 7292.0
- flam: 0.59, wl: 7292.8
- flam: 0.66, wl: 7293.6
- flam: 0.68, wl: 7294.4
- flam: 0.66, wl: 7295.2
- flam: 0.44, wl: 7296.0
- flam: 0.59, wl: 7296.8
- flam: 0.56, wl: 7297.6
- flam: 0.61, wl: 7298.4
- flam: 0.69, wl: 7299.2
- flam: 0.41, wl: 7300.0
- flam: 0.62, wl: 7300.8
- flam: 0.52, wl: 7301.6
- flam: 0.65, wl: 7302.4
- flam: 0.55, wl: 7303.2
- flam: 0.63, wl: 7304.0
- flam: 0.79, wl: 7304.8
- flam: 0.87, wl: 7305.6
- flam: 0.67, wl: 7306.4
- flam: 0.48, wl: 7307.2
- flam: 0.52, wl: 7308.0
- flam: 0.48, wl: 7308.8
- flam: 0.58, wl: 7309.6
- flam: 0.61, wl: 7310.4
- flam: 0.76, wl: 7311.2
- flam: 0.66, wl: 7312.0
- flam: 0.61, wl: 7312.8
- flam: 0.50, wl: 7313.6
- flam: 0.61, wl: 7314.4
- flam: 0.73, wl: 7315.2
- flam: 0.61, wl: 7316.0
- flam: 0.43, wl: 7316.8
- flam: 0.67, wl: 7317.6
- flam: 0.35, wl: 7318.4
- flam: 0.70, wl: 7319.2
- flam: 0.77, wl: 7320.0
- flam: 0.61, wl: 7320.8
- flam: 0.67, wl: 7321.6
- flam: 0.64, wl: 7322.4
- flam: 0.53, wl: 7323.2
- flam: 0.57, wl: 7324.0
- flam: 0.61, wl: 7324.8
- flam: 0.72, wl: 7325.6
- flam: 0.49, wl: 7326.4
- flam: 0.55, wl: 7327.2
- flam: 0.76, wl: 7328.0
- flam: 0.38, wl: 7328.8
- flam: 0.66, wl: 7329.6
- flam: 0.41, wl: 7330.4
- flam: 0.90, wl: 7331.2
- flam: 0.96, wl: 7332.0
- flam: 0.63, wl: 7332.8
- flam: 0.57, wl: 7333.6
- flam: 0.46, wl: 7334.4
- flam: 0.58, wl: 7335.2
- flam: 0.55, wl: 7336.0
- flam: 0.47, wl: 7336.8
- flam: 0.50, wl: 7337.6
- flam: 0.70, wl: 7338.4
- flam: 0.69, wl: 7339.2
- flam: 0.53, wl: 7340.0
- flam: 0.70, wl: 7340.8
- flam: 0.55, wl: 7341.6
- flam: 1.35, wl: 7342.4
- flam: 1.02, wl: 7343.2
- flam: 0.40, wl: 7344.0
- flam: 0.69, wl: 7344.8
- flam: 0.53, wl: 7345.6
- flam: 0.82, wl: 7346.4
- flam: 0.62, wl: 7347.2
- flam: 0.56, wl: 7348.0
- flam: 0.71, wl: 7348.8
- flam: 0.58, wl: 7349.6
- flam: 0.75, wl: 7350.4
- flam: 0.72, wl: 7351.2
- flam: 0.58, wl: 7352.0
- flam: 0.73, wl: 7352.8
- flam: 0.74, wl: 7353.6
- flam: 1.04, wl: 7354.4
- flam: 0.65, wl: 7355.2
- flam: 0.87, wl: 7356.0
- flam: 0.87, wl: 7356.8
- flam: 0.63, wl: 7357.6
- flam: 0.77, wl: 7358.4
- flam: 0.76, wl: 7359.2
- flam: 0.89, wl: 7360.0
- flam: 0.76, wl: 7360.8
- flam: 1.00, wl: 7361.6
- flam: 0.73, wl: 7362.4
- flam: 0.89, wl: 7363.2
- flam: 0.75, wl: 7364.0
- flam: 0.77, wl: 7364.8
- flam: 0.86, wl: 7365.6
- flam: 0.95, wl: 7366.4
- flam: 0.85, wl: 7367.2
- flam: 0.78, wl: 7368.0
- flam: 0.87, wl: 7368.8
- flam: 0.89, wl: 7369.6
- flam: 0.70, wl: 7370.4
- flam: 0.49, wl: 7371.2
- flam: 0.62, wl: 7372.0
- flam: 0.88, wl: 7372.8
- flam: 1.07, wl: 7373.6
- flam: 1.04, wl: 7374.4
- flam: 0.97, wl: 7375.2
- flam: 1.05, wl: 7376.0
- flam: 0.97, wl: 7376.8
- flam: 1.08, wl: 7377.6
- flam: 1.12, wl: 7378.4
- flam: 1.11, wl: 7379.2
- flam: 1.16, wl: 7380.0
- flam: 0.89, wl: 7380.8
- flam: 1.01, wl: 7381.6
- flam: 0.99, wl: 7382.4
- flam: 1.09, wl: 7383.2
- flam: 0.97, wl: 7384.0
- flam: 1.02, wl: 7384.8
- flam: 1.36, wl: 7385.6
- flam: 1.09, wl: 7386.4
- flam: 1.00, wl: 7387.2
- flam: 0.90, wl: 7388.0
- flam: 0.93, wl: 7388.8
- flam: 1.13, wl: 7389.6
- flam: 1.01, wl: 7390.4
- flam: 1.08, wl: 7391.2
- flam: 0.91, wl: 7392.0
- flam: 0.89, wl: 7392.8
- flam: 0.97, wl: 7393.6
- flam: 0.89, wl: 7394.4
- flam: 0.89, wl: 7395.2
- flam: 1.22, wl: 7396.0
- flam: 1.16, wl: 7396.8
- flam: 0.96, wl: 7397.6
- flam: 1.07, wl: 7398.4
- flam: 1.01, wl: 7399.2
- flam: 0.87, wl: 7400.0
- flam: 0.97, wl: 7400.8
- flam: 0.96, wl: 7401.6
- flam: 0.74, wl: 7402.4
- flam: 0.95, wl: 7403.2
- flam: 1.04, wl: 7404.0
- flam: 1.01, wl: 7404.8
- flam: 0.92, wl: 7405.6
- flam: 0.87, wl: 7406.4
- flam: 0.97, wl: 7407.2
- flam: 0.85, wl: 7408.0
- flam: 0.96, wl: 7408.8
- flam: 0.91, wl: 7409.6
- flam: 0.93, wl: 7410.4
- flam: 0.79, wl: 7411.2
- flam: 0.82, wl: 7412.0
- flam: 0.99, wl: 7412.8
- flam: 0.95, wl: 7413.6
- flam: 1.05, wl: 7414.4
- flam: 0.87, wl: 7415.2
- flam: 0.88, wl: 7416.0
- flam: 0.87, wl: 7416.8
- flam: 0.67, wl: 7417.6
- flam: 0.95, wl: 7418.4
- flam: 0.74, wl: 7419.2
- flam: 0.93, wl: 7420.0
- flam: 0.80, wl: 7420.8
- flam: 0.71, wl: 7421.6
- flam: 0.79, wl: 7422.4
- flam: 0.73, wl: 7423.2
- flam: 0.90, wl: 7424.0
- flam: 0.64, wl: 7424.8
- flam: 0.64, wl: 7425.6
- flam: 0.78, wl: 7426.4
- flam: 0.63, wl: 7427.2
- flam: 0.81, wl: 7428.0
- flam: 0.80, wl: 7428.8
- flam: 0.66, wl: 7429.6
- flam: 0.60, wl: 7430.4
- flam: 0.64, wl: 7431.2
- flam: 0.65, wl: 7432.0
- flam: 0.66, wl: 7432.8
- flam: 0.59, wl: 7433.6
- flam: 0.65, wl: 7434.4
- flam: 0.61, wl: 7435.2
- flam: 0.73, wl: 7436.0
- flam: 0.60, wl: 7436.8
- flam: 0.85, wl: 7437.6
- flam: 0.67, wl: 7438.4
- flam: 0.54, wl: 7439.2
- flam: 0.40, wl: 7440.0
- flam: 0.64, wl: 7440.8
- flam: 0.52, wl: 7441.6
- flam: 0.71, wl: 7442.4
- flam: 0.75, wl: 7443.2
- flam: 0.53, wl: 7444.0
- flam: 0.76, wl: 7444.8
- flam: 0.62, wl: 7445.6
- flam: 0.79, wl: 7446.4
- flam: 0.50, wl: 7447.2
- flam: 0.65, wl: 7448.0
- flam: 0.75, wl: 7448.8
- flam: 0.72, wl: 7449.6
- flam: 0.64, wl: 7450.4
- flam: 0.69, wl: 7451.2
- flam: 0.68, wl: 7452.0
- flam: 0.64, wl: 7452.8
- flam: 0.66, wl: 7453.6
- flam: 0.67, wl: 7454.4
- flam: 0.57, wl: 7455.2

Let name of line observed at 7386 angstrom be Mg II 2798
